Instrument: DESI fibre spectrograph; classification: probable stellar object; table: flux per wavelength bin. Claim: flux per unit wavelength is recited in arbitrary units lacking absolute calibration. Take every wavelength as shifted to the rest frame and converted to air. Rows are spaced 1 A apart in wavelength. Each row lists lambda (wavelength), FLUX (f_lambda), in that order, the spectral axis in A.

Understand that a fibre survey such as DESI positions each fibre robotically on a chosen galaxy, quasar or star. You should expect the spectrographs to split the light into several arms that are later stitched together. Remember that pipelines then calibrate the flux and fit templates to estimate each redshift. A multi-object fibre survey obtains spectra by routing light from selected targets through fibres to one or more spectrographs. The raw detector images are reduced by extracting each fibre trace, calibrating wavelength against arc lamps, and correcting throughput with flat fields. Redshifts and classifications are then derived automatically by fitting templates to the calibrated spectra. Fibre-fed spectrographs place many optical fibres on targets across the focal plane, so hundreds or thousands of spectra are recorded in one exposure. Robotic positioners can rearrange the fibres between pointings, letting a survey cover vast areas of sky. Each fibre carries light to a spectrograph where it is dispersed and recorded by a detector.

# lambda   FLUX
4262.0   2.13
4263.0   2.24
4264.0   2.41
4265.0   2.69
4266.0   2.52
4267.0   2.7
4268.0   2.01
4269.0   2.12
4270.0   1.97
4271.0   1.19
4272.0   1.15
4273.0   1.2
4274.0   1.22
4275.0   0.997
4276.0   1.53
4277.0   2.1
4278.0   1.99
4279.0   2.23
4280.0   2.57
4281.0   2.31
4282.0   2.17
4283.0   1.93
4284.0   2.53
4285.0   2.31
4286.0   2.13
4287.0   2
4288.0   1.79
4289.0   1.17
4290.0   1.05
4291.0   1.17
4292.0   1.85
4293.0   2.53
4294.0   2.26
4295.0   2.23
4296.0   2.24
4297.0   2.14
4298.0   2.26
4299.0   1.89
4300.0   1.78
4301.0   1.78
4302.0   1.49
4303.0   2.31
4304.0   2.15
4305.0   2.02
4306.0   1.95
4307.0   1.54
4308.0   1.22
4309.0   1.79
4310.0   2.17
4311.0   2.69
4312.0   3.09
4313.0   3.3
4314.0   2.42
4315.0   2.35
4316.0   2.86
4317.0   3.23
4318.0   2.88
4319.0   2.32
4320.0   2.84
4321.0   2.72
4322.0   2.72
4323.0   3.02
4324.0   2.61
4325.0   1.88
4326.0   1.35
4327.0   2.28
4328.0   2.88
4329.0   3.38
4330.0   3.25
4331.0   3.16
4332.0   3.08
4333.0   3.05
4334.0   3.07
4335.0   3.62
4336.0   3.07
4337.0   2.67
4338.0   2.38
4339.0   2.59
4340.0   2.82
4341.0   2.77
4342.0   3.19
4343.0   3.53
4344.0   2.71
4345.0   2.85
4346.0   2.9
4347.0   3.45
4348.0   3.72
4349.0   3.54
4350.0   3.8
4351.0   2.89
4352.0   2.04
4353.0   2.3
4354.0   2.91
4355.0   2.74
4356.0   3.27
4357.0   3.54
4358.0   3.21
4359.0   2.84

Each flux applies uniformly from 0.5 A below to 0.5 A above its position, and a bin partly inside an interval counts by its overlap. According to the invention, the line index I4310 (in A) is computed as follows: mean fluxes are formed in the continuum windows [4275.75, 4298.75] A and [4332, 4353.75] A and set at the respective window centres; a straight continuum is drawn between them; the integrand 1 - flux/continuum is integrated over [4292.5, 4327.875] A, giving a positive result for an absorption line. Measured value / 1.8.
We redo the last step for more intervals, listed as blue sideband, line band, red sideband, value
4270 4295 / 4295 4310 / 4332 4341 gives 2.0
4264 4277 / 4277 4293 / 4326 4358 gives 0.5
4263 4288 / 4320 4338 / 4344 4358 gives -0.3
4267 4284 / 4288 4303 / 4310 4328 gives 2.3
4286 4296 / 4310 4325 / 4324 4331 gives -2.5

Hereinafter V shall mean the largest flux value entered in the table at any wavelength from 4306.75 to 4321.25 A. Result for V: 3.3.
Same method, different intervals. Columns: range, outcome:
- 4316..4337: 3.62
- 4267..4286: 2.7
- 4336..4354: 3.8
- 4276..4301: 2.57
